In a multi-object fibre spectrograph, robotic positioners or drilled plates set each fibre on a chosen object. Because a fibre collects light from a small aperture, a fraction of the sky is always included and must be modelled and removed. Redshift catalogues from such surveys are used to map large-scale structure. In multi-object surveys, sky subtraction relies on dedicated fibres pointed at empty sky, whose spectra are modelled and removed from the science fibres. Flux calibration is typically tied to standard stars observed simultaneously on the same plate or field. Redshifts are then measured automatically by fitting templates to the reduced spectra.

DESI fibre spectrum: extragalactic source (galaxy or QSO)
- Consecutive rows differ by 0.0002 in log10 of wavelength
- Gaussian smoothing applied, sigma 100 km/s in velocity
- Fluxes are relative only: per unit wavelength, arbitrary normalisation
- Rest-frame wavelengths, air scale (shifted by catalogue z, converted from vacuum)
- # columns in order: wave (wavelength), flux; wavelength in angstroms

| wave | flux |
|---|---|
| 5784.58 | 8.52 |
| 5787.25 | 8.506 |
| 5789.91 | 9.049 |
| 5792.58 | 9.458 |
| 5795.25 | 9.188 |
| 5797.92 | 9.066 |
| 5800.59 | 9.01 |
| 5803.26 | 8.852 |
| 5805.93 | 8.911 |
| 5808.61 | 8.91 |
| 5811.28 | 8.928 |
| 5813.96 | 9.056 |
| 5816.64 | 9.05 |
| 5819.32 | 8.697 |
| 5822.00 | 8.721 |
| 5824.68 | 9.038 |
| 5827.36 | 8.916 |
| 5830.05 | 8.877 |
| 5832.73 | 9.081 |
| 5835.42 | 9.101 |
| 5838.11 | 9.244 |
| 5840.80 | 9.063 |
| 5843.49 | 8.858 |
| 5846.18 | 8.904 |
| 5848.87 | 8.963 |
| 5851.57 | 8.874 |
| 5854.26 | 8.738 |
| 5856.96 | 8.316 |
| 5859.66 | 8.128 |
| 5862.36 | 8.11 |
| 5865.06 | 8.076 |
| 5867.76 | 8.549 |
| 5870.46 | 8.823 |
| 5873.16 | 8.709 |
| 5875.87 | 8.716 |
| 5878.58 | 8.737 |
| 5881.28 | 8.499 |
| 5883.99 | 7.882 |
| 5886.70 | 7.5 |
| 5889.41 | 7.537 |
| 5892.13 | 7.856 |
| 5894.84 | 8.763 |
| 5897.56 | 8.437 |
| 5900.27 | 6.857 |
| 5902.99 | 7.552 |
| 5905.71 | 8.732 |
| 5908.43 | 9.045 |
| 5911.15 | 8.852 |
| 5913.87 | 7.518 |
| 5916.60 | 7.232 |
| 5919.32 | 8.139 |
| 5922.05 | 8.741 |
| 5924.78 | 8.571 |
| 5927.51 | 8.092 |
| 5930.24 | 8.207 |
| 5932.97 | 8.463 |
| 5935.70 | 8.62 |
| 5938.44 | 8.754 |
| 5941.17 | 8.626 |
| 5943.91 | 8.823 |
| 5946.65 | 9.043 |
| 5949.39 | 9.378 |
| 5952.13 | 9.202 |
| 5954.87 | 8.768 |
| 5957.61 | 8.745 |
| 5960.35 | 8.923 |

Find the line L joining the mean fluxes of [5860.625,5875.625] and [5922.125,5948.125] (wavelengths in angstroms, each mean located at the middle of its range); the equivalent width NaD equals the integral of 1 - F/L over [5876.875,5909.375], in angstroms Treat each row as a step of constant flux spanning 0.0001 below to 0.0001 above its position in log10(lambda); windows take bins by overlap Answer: 1.5 angstroms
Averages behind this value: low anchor 8.47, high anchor 8.59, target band 8.11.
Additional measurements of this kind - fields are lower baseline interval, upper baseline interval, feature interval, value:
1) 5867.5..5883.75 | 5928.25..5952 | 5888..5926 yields 2.44 angstroms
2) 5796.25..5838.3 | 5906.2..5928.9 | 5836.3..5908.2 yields 1.52 angstroms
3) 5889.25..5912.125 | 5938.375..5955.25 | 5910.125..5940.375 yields 1.13 angstroms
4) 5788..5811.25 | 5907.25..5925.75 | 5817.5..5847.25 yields -0.44 angstroms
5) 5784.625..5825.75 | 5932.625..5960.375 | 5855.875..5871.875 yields 1.04 angstroms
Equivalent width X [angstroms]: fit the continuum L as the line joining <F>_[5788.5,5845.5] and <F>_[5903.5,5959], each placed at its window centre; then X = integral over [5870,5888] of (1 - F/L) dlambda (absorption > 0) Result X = 0.8 angstroms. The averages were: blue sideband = 9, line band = 8.39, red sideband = 8.56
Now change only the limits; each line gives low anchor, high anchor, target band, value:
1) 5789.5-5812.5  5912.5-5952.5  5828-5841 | -0.25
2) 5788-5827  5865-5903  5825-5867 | -0.80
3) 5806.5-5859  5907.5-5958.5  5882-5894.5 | 1.28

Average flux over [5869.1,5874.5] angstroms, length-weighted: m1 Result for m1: 8.78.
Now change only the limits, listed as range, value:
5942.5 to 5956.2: 9.04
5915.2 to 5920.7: 7.68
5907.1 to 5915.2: 8.48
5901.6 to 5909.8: 8.44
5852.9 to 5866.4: 8.27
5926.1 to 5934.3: 8.26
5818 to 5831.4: 8.85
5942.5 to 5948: 8.92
